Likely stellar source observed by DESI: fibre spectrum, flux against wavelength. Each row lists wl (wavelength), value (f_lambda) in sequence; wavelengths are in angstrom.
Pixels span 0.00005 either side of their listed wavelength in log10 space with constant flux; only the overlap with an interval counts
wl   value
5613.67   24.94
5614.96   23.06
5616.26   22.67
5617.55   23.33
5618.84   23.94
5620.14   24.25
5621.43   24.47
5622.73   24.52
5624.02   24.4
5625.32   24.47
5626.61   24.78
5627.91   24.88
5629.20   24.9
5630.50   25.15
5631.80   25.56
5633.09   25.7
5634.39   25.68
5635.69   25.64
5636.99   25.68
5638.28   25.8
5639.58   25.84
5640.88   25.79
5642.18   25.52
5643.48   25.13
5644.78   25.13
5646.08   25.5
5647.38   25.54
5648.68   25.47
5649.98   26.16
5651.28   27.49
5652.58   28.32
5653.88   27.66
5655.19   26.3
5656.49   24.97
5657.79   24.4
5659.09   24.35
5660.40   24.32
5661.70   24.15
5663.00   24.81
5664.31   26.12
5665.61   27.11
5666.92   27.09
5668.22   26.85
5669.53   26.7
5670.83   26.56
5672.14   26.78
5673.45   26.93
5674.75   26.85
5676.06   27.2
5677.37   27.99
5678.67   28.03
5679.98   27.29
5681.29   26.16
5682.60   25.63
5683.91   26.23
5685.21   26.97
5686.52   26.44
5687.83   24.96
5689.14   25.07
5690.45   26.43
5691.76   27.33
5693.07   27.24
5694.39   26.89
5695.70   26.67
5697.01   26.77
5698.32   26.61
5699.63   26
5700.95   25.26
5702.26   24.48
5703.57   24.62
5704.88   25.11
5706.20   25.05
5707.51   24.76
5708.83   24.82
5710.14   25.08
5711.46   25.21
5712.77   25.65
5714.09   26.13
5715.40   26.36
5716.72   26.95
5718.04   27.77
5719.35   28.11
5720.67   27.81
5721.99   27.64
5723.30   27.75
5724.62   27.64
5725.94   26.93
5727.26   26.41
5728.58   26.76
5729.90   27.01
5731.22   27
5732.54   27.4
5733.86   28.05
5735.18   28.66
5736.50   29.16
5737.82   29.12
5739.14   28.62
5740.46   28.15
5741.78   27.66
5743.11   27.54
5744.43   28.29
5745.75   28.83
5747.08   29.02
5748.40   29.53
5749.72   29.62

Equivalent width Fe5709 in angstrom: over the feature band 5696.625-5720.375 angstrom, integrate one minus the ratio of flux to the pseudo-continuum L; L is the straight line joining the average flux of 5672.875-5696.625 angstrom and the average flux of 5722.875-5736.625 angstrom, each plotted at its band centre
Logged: 1.1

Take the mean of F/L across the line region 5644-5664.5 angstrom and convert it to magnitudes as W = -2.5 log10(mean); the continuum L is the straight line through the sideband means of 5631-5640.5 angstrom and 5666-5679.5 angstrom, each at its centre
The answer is 0.031 mag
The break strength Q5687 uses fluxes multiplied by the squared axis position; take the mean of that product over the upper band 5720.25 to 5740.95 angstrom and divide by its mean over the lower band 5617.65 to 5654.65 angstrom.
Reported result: 1.13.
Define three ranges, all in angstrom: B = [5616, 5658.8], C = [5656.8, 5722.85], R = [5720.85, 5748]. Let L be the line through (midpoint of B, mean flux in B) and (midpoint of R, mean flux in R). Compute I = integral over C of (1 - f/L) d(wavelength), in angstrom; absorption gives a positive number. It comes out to 1.3 angstrom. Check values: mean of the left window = 25.3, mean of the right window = 27.9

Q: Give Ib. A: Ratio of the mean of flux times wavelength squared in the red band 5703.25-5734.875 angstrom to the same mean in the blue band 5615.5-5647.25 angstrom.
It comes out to 1.10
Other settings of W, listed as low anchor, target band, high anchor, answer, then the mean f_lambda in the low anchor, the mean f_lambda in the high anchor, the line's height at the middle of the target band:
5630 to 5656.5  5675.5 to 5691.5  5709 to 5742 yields 0.00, 25.9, 27.3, 26.6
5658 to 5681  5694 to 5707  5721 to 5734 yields 0.05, 26.4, 27.2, 26.8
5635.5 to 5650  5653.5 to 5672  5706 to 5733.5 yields 0.00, 25.6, 26.6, 25.9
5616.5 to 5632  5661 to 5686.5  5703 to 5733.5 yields -0.05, 24.5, 26.5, 25.5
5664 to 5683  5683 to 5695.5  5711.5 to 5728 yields 0.02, 26.9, 27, 27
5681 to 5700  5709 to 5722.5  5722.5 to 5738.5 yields 0.02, 26.4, 27.7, 27.2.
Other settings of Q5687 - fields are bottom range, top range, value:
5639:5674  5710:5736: 1.07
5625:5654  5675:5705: 1.04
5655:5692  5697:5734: 1.02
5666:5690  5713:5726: 1.04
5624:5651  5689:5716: 1.04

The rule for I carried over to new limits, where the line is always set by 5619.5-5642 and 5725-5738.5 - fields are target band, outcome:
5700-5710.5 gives 0.8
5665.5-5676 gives -0.3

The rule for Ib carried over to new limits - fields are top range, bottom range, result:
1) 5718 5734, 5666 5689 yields 1.04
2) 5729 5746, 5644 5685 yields 1.10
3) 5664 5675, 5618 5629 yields 1.11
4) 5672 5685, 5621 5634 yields 1.10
